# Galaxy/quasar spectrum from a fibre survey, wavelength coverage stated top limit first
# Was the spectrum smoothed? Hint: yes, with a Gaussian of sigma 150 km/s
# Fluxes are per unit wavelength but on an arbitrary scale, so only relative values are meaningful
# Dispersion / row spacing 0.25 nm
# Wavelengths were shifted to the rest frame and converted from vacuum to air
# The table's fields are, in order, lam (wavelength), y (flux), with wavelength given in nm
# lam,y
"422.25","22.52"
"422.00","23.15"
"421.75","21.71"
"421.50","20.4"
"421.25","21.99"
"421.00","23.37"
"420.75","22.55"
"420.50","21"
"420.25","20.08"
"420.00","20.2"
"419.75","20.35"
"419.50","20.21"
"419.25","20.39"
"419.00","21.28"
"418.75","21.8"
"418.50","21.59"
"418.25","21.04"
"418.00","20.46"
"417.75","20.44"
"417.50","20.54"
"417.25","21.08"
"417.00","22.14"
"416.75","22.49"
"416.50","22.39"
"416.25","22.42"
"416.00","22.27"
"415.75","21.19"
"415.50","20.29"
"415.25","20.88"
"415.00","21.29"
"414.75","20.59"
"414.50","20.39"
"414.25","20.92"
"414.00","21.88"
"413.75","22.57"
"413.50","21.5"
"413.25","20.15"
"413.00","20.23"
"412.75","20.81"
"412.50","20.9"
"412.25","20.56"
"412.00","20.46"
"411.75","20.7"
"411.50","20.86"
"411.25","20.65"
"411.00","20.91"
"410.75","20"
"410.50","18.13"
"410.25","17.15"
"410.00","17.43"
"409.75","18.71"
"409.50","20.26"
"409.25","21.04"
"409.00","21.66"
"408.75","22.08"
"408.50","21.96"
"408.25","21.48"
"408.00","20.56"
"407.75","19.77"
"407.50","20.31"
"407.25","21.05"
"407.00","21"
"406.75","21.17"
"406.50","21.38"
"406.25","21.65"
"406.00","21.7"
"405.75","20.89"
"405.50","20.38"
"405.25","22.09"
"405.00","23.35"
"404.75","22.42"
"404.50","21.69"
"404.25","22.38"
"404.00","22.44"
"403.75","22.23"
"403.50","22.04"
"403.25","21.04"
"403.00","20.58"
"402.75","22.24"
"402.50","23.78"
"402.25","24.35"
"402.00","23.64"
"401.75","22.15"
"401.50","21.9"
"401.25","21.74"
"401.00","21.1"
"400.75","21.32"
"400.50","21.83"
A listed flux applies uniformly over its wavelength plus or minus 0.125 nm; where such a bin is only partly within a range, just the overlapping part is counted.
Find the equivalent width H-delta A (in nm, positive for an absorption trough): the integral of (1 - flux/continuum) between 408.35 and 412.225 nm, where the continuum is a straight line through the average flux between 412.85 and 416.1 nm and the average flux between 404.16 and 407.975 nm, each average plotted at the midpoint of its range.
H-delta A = 0.20 nm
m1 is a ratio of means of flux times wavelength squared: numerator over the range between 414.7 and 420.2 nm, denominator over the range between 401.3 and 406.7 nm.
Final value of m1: 1.0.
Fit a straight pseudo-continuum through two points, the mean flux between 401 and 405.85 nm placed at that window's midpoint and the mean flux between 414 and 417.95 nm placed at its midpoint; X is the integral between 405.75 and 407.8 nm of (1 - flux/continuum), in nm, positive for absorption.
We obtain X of 0.08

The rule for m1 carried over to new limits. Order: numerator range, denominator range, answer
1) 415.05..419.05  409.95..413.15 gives 1.10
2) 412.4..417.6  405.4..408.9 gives 1.05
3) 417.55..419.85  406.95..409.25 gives 1.04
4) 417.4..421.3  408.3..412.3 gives 1.09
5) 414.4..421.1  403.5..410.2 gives 1.06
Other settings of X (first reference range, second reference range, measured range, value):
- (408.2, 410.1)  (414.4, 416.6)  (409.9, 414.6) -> 0.134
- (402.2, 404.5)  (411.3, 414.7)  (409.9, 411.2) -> 0.146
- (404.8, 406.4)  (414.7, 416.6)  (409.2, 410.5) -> 0.173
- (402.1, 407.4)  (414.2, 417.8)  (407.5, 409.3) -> 0.045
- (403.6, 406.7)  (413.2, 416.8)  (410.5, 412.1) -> 0.088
